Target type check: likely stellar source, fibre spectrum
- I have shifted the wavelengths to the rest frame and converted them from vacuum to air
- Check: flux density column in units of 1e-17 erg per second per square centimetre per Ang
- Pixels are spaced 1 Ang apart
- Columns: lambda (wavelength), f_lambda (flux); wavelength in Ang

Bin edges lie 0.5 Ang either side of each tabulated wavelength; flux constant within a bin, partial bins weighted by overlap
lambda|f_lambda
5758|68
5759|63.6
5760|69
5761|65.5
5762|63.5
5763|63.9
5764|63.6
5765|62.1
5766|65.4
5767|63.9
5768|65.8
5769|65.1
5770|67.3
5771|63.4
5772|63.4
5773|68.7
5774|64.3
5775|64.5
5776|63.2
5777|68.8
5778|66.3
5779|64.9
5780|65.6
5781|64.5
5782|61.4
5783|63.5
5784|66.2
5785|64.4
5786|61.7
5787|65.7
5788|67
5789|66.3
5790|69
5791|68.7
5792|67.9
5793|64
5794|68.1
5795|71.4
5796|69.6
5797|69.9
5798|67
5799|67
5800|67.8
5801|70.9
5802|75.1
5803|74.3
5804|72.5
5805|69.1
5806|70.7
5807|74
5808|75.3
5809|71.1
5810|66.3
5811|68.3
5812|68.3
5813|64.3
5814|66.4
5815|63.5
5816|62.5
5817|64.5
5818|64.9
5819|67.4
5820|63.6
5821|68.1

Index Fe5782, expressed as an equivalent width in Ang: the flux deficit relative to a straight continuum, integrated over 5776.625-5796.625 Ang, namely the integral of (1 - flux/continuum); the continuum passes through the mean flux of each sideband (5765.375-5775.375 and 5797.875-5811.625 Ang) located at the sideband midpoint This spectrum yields 0.5 Ang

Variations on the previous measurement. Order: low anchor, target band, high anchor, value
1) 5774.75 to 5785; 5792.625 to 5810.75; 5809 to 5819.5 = -1.30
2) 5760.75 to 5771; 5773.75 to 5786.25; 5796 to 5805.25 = 0.43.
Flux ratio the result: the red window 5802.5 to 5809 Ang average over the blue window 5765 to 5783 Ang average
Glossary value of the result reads 1.12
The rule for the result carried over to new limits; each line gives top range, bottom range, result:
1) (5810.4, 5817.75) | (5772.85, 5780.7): 1.00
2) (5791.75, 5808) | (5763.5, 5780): 1.08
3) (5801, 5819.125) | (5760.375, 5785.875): 1.06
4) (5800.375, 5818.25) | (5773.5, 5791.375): 1.06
